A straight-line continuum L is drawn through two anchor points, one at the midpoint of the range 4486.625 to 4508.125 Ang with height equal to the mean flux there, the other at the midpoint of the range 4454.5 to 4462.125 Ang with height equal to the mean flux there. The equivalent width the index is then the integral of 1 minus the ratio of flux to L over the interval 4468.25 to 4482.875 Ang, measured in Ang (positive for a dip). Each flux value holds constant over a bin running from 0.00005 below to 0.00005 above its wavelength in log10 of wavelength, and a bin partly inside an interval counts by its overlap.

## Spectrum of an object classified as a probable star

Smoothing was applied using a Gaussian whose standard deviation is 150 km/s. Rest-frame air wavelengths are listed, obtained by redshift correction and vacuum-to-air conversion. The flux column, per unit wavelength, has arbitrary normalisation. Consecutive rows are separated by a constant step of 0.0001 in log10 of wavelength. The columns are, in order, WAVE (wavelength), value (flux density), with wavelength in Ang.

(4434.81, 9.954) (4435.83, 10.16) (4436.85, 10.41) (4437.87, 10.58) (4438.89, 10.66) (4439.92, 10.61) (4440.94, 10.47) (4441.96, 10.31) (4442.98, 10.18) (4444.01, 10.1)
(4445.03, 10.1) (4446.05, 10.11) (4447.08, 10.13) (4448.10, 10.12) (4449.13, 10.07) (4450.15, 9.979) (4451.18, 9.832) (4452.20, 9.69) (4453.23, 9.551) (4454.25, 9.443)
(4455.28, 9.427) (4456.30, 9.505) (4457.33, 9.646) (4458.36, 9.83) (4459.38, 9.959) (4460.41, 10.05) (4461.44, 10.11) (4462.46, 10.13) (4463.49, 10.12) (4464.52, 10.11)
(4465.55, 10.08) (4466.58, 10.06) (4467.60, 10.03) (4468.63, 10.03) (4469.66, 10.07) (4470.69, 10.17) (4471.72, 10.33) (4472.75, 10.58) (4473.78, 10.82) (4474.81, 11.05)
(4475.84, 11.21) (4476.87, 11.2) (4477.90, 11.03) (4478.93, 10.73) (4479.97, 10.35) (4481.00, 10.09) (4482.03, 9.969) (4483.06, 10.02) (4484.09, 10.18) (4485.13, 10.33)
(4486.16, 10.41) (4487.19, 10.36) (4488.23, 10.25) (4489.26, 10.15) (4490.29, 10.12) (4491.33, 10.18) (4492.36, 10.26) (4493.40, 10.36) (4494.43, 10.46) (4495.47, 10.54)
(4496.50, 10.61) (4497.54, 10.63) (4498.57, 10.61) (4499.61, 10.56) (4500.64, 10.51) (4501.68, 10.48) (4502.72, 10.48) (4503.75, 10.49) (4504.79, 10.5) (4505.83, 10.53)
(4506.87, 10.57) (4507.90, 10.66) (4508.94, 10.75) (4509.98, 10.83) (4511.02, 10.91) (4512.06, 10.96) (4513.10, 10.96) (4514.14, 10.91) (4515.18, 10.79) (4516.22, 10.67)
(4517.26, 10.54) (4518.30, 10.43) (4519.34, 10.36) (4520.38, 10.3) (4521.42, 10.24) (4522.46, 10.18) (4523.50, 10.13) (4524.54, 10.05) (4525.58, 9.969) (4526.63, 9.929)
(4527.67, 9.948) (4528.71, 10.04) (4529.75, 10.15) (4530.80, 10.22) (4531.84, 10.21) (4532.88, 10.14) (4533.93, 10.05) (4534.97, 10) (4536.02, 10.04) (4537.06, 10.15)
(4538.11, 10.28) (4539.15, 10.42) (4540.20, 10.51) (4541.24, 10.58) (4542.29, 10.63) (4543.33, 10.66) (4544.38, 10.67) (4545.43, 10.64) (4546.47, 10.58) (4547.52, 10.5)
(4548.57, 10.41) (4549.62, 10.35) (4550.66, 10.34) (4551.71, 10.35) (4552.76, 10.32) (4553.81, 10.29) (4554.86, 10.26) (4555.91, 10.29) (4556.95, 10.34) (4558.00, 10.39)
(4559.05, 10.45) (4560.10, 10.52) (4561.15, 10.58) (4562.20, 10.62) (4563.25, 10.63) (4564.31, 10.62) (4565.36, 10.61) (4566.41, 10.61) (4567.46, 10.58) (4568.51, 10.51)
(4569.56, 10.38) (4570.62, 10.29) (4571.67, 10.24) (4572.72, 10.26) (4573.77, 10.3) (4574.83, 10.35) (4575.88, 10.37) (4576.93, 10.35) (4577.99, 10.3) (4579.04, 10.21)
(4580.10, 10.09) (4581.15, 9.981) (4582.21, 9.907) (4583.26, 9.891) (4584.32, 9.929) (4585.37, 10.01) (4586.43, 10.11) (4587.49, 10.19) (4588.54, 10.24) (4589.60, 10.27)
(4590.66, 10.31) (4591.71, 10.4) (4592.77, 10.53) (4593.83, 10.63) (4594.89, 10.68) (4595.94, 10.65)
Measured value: -0.67 Ang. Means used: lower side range 9.79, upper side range 10.4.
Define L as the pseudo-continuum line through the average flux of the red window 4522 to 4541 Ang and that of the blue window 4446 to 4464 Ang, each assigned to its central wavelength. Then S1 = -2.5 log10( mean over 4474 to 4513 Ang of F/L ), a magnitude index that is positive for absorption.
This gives -0.055 mag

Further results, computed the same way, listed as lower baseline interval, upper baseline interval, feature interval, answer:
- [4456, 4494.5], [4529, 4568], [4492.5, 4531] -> -0.01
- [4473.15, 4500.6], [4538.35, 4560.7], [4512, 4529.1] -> 0.01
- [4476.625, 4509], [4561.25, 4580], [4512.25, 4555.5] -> 0.01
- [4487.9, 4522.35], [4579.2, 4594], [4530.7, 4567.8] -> -0.01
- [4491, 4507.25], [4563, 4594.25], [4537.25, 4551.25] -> -0.01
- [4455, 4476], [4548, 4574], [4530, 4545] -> 0.00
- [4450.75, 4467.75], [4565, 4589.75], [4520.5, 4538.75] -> 0.00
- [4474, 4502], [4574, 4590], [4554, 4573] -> -0.03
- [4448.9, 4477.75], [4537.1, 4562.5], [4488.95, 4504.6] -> -0.02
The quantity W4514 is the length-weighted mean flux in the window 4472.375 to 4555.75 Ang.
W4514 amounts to 10.4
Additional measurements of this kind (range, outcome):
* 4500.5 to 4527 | 10.5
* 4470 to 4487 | 10.5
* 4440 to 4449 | 10.2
